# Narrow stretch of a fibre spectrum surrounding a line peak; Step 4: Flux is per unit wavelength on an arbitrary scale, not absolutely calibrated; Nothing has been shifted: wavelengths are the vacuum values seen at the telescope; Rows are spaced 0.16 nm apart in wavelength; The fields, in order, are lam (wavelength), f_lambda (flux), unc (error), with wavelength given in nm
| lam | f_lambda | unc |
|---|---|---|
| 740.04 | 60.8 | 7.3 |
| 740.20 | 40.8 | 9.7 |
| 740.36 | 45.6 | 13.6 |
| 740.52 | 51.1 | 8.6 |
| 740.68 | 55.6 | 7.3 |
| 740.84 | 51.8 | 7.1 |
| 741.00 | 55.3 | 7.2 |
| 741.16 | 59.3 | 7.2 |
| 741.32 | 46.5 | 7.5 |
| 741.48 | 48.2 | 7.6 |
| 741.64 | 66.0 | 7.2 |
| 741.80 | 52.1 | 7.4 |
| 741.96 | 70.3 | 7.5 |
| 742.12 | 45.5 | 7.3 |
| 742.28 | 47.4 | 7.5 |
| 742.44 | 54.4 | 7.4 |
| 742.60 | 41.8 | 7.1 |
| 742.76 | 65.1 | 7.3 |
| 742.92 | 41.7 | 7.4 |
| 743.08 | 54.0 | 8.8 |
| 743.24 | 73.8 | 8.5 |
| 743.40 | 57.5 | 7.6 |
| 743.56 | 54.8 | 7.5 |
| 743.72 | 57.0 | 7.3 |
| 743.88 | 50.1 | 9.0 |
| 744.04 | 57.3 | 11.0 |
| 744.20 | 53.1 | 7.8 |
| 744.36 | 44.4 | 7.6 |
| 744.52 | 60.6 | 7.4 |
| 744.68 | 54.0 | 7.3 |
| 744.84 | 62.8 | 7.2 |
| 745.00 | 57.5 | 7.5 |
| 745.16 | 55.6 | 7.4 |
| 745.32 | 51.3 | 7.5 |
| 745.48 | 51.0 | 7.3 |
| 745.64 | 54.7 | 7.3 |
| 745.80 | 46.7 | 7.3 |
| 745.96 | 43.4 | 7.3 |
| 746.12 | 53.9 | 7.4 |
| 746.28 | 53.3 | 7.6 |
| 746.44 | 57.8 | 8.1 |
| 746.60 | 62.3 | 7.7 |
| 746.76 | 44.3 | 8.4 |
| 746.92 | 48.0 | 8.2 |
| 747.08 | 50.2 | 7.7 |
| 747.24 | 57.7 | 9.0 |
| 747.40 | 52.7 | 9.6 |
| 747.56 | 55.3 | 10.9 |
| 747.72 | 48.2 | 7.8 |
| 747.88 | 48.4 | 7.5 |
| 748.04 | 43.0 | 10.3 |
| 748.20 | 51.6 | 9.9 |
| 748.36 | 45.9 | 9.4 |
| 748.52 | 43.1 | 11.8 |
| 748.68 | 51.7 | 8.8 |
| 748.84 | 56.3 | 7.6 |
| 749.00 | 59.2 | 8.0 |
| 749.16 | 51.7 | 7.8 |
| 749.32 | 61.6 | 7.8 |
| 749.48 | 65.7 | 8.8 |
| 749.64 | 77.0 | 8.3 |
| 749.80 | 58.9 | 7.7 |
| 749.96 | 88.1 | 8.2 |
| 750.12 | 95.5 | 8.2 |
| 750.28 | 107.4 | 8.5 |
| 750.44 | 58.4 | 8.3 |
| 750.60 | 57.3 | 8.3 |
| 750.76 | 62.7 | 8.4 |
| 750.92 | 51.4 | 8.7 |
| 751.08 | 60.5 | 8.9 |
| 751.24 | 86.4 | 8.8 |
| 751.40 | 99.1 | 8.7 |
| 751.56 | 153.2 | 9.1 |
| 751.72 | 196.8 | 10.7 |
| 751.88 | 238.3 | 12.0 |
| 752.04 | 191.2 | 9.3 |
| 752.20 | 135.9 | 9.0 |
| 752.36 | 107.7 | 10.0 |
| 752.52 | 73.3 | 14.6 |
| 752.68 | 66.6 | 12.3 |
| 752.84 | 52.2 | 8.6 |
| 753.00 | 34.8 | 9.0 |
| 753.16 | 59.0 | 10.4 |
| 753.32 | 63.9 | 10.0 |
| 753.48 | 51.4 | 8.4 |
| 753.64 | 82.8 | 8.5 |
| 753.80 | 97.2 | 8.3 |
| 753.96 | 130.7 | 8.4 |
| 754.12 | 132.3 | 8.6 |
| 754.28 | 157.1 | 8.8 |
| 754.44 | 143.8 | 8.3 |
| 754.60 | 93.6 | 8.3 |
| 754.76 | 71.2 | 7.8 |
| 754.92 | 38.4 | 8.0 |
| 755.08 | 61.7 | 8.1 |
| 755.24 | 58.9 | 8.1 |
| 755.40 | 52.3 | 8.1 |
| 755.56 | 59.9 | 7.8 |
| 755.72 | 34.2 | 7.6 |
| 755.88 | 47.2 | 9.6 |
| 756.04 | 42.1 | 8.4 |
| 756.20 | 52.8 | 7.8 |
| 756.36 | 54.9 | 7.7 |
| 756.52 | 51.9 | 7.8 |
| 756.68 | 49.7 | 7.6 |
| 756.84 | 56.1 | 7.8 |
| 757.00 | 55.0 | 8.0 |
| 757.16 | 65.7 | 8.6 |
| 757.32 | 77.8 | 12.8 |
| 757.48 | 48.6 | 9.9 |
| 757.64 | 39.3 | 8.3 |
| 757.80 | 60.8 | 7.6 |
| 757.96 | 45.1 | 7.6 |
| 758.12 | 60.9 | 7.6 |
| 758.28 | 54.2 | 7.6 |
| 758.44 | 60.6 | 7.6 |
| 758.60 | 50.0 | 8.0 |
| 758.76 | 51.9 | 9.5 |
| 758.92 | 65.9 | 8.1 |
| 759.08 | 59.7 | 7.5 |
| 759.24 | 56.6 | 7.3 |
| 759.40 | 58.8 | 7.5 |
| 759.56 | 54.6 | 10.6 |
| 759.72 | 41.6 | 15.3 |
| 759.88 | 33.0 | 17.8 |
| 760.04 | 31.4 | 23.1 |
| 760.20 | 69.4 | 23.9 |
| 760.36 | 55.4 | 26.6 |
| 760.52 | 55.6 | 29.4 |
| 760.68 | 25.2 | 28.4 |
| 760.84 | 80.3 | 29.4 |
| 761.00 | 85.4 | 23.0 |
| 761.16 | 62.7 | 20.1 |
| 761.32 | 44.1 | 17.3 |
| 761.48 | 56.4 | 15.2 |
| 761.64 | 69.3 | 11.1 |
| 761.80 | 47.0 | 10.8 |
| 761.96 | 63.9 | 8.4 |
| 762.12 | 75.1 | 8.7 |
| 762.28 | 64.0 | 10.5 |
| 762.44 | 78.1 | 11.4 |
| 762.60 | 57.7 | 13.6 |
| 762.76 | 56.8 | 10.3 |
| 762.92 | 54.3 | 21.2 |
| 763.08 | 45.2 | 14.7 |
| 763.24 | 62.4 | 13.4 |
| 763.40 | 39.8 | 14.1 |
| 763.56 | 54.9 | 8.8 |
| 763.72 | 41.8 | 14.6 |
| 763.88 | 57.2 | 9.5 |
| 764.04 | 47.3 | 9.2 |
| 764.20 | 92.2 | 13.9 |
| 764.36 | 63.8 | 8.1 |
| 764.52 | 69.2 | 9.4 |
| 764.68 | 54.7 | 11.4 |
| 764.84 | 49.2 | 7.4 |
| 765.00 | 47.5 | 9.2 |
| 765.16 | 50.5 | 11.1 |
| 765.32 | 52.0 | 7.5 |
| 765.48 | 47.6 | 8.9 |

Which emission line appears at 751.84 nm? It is H-alpha 6563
